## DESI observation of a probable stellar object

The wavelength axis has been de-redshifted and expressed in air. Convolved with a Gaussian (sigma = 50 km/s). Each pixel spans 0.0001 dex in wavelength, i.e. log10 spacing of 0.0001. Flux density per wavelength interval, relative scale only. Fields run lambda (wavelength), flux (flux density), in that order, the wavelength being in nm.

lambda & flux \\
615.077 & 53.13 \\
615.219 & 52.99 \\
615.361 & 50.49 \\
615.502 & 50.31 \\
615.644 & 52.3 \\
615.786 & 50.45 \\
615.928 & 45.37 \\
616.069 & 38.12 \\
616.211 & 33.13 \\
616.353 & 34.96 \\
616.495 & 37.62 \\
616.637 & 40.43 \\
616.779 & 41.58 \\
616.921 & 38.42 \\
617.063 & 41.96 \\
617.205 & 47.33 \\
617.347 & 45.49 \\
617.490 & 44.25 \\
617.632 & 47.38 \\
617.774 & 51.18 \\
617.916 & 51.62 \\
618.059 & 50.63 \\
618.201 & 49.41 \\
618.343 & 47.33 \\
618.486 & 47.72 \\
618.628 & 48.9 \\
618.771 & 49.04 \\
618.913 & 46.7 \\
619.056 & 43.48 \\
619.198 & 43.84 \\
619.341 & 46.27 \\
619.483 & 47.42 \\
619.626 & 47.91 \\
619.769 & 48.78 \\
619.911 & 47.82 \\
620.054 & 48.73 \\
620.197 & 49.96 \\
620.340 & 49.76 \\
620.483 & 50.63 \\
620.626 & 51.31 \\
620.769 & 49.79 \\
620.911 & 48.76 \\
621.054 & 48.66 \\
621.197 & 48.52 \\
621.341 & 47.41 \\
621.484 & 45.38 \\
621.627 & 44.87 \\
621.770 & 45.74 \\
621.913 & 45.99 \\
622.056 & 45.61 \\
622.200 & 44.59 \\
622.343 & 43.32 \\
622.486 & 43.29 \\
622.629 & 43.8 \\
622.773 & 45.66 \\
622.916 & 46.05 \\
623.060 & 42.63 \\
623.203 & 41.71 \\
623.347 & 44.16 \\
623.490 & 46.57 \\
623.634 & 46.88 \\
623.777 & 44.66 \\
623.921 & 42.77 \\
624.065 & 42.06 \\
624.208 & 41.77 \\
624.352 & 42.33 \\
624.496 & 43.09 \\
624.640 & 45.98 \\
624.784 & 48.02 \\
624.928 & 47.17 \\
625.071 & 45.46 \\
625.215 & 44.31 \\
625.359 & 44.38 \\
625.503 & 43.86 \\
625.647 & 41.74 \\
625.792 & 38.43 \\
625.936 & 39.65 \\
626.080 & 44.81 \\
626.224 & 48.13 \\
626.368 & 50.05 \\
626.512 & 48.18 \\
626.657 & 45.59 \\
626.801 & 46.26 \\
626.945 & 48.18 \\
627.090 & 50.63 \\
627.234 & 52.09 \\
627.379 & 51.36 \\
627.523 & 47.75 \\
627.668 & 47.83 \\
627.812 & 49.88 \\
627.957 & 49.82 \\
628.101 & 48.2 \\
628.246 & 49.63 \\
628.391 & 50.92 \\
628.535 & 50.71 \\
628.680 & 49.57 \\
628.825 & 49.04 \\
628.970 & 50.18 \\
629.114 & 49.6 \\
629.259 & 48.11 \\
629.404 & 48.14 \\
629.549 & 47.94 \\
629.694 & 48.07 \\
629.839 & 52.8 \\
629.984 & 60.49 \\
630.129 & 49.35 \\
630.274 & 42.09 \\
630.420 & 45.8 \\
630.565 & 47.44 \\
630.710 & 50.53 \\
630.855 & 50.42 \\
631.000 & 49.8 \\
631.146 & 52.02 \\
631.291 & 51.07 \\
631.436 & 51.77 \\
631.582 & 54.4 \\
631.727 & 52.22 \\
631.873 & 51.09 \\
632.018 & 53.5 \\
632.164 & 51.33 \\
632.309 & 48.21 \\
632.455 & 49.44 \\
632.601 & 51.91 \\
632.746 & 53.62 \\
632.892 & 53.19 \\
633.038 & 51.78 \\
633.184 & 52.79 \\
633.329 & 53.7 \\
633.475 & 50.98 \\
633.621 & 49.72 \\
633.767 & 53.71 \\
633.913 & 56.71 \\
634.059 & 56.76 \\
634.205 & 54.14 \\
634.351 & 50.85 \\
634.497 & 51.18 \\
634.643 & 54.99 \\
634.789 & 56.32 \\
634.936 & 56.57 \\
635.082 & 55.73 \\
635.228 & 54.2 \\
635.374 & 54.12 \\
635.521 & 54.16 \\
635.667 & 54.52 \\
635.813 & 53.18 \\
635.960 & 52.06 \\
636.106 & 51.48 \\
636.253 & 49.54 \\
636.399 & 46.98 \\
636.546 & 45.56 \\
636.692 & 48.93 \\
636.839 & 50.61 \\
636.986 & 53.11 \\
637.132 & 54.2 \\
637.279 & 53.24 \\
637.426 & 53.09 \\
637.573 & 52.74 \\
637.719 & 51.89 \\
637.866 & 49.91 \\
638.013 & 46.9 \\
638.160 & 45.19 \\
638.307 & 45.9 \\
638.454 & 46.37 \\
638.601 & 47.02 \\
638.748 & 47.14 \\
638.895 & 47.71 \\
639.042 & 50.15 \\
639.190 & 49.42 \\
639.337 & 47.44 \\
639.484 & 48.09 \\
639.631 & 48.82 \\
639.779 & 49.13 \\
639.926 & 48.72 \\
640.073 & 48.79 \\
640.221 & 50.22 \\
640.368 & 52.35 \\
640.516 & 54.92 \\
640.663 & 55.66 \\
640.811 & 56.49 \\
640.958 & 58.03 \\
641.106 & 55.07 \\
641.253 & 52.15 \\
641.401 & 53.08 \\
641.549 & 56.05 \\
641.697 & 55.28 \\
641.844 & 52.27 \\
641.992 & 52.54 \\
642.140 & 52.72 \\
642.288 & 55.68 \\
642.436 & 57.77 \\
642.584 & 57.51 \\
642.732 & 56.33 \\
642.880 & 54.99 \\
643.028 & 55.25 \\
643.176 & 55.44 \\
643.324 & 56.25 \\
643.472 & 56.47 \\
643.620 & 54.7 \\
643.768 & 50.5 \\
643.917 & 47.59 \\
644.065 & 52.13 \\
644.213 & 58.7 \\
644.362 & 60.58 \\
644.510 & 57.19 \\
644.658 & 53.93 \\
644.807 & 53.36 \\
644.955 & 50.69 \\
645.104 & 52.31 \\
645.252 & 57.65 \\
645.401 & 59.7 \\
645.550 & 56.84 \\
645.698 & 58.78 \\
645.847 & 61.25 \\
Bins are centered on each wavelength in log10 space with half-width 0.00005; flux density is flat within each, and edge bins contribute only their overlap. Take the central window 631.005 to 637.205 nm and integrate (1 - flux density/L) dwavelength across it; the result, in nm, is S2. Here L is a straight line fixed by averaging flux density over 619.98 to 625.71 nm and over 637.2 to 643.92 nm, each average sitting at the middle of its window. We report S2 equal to -0.33 nm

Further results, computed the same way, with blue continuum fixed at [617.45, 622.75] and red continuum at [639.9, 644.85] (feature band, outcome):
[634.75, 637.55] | 0.00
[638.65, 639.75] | 0.10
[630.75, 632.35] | -0.01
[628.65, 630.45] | 0.04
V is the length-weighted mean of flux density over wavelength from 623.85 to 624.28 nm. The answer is 42.2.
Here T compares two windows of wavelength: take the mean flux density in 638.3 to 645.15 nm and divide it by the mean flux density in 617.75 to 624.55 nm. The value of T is 1.14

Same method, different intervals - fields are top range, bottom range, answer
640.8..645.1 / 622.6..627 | 1.23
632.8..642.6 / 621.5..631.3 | 1.11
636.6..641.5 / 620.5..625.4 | 1.12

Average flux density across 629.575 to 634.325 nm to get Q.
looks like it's 51.5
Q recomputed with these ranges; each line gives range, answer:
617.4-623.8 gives 47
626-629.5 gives 48.9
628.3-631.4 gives 49.8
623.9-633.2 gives 48.5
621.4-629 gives 46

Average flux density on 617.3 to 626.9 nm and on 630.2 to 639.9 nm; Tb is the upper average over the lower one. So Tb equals 1.10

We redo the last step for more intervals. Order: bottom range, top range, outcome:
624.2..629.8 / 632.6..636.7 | 1.12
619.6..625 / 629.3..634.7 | 1.12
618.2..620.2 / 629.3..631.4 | 1.05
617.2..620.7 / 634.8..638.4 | 1.07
